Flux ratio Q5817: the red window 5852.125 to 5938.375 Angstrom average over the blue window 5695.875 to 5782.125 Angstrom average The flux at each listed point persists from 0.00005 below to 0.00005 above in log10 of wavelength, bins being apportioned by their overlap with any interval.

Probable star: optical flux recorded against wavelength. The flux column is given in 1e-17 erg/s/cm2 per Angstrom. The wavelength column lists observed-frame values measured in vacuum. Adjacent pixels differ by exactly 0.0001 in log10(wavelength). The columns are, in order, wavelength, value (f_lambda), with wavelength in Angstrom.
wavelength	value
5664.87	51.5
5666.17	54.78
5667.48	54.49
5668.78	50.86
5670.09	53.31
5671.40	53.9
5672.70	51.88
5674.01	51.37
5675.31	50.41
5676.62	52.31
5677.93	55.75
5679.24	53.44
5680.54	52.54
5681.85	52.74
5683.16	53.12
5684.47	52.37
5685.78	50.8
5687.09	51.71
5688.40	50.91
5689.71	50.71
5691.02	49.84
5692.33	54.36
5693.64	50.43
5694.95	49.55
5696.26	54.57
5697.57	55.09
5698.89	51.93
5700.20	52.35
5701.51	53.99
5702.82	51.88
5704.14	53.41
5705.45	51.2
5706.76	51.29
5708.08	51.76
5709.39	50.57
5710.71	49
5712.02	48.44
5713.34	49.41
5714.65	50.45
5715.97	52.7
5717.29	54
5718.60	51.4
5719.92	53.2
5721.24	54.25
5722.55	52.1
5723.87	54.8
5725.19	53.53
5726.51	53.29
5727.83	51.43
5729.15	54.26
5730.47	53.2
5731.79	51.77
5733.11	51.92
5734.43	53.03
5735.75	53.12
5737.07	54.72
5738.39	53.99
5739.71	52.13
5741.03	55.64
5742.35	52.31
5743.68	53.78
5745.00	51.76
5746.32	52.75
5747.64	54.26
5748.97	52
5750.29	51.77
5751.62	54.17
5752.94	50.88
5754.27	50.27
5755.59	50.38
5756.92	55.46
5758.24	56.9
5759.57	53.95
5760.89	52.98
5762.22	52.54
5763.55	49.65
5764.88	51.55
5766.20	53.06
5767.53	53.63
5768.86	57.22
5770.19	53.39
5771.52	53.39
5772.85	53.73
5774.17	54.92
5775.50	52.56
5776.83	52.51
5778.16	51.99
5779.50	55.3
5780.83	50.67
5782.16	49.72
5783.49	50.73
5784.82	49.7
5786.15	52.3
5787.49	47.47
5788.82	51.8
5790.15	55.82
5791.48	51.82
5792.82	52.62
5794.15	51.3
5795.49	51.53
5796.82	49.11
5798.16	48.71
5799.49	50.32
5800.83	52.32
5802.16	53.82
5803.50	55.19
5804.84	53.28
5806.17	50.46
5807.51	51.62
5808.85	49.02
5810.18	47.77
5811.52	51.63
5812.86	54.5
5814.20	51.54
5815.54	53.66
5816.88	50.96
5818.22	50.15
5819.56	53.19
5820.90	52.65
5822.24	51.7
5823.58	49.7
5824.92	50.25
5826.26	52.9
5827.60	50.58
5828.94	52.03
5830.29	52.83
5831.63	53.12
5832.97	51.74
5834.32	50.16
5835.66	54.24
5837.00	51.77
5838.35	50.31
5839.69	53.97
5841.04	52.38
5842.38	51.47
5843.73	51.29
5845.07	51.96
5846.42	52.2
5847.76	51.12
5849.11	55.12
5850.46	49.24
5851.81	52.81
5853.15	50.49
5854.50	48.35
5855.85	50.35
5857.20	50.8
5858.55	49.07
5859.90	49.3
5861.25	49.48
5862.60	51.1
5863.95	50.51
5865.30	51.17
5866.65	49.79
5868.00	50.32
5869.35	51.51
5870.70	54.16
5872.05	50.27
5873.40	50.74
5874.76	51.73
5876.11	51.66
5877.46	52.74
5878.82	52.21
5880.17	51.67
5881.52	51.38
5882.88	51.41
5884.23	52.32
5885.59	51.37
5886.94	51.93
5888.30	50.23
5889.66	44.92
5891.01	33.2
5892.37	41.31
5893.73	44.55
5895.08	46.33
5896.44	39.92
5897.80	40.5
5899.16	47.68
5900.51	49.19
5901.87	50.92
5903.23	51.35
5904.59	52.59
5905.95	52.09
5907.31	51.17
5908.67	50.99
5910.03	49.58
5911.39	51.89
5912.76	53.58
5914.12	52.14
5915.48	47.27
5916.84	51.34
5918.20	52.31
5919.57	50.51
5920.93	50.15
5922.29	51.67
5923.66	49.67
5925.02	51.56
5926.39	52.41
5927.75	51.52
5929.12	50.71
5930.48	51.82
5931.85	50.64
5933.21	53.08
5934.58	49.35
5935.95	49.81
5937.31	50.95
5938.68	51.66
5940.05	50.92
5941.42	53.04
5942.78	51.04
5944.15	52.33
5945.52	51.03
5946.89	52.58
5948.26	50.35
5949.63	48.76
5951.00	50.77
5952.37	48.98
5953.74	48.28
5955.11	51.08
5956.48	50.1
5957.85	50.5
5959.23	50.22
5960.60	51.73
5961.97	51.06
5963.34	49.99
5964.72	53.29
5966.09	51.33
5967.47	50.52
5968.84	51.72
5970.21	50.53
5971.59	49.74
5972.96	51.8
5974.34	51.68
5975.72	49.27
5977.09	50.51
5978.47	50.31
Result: 0.9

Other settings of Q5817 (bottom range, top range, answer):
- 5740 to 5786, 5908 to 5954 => 0.97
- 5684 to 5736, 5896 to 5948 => 0.97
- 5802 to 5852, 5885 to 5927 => 0.94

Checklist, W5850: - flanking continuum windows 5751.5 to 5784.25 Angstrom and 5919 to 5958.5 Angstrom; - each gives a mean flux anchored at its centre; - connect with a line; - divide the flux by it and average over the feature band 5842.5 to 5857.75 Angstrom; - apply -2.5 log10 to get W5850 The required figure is 0.01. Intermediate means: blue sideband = 52.8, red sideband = 50.9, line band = 51.2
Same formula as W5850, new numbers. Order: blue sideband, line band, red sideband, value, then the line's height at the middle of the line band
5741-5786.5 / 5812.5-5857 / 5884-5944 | -0.010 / 51.3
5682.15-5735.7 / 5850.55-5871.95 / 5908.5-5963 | 0.016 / 51.3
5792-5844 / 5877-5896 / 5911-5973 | 0.070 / 51.3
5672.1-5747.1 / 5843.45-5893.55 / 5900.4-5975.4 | 0.027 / 51.4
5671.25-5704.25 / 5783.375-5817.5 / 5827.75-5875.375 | 0.003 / 51.6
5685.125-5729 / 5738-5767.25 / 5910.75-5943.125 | -0.021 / 51.8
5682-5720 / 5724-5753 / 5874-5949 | -0.034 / 51.4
